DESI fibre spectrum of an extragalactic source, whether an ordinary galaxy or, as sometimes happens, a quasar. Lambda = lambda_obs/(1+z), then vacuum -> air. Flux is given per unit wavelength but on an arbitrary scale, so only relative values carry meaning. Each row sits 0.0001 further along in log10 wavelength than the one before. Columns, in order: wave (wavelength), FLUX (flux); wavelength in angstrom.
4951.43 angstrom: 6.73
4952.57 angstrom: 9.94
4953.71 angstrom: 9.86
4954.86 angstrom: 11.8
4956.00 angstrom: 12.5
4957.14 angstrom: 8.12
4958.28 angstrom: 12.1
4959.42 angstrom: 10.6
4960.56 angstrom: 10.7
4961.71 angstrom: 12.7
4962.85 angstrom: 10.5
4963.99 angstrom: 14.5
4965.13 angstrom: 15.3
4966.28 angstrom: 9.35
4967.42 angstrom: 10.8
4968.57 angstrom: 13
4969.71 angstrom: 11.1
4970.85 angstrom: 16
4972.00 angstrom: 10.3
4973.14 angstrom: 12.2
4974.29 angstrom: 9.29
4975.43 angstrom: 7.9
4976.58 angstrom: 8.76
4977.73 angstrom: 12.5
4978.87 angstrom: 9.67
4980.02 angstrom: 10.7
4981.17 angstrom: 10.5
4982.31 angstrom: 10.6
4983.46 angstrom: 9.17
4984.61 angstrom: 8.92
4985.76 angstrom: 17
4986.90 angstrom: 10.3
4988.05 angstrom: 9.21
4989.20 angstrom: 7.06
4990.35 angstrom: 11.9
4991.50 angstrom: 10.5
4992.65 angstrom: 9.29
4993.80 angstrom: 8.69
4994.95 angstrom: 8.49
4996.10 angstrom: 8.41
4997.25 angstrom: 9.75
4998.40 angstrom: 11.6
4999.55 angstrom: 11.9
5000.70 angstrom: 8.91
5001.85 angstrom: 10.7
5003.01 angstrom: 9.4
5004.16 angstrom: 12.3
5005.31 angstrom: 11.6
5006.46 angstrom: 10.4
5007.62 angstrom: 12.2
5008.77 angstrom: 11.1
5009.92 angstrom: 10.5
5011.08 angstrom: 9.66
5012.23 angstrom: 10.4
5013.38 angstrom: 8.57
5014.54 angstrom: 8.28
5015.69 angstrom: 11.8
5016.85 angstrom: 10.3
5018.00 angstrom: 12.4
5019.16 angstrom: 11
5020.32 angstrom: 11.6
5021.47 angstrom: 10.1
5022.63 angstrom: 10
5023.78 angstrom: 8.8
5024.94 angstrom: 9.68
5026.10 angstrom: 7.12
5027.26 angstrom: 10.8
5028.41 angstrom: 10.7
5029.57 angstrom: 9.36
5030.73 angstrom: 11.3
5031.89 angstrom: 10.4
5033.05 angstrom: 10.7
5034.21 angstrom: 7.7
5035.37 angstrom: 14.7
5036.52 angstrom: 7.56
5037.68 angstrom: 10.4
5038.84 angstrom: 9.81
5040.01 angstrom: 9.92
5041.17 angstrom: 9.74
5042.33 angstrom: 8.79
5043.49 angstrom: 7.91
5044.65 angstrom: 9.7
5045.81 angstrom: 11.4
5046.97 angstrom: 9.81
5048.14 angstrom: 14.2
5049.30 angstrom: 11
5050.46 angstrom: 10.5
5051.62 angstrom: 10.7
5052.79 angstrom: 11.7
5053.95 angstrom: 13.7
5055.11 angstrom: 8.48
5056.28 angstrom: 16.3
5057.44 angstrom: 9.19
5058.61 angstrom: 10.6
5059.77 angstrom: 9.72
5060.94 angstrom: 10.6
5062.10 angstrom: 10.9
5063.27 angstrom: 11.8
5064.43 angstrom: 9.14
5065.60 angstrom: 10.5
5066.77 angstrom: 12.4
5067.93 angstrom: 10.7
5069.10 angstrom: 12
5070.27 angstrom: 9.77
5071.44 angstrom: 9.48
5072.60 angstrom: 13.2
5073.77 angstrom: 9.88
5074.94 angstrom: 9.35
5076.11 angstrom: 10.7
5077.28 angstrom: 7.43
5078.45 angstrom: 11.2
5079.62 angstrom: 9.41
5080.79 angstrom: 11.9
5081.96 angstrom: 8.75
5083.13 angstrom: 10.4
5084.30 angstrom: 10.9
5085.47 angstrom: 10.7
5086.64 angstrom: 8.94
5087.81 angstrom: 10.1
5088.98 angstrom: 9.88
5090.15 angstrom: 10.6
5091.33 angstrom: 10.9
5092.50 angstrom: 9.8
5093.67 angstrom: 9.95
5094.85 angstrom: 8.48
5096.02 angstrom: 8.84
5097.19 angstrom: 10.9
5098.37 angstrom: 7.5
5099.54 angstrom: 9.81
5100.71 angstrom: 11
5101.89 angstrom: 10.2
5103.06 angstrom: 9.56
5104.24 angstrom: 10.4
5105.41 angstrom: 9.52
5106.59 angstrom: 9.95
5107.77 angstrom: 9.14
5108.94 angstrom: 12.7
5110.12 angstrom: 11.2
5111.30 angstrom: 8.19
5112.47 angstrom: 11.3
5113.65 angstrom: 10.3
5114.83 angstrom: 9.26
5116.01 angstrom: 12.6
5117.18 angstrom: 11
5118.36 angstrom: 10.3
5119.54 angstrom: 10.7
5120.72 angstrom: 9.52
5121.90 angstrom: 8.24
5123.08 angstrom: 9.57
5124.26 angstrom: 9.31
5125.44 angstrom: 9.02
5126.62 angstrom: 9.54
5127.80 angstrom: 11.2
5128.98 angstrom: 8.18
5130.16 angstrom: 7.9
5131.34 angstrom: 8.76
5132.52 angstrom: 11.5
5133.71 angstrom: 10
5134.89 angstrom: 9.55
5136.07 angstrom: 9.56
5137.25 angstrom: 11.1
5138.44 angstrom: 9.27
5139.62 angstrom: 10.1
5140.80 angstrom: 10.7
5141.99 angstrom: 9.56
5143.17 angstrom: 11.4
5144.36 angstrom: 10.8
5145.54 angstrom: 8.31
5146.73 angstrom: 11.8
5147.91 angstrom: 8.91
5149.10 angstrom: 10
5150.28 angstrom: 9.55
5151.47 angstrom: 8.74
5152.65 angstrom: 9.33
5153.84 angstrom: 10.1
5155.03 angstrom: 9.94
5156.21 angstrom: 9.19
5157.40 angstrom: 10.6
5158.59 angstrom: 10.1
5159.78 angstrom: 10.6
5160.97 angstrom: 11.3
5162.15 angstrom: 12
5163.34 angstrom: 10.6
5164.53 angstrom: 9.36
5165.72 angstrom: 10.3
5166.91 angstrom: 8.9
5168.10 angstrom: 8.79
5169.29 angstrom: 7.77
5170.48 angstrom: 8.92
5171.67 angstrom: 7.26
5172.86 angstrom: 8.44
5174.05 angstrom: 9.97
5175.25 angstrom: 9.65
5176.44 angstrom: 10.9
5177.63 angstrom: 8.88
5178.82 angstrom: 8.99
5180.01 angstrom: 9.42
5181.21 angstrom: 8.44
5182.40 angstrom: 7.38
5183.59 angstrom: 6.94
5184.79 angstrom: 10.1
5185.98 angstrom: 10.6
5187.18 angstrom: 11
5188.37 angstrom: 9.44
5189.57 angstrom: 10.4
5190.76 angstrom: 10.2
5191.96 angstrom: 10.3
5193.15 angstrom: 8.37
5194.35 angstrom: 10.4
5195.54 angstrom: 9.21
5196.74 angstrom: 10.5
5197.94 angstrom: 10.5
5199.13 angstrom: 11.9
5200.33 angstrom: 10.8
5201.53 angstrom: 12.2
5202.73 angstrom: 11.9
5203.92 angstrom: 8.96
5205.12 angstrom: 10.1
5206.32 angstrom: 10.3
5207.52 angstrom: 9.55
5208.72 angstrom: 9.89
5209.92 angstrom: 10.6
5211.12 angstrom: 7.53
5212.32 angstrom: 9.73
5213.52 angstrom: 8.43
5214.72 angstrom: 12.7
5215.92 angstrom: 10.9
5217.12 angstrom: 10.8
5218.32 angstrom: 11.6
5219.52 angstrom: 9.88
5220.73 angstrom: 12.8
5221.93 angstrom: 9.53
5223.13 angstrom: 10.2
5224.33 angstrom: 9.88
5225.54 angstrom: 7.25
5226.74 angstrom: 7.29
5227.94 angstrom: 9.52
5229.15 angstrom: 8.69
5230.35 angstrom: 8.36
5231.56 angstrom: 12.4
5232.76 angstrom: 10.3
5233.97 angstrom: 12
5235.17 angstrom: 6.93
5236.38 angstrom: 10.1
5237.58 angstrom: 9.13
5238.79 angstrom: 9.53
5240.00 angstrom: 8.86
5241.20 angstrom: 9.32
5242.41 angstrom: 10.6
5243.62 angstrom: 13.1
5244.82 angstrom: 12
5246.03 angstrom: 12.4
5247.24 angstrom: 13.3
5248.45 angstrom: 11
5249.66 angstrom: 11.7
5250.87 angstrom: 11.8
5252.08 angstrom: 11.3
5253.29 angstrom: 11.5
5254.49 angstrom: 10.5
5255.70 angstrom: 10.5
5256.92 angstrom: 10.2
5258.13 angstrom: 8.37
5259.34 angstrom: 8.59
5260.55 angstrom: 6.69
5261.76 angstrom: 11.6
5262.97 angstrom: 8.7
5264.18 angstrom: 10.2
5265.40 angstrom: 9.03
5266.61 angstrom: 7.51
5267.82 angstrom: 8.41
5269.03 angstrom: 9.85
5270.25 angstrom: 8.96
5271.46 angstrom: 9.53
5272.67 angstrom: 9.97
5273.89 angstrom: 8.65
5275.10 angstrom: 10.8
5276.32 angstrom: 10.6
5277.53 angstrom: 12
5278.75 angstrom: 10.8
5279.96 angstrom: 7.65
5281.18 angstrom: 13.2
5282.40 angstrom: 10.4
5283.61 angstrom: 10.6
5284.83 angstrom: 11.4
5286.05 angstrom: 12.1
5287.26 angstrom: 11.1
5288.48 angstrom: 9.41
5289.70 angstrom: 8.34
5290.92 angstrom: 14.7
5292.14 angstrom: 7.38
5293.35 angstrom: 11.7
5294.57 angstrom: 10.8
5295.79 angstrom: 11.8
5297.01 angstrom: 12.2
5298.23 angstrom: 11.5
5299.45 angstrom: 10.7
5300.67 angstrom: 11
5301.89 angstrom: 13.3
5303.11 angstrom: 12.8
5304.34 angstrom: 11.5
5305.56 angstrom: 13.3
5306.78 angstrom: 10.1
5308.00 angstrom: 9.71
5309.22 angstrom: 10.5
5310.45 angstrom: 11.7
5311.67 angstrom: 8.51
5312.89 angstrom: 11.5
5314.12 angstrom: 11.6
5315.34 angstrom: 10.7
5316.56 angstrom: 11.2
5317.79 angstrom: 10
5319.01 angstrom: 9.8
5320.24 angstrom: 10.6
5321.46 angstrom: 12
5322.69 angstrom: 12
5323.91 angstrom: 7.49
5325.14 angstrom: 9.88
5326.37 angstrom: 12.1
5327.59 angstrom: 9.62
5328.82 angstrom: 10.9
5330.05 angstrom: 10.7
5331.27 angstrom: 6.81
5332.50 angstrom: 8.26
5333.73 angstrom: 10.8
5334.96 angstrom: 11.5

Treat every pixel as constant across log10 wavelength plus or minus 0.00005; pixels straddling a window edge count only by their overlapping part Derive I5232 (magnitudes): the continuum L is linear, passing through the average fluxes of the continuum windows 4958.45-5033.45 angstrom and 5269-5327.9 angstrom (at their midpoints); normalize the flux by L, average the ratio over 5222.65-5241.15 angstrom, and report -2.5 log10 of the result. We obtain 0.15 mag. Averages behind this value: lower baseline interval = 10.6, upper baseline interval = 10.8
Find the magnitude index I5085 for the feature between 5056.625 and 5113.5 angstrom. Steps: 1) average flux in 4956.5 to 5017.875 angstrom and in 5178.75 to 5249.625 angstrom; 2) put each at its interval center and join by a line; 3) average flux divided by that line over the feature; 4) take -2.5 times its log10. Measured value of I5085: 0.02 mag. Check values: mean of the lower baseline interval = 10.7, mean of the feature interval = 10.2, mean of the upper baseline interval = 10.1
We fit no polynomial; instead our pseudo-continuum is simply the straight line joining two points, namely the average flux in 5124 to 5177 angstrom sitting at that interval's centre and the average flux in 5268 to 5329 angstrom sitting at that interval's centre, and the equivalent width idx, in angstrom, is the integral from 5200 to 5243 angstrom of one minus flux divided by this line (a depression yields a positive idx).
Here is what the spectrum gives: 1.1 angstrom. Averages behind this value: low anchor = 9.75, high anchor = 10.7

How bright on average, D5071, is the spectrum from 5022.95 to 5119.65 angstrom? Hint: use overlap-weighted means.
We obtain 10.3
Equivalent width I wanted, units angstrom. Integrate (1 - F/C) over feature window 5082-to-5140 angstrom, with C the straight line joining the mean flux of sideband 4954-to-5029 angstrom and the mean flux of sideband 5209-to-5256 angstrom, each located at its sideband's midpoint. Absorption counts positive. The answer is 3.1 angstrom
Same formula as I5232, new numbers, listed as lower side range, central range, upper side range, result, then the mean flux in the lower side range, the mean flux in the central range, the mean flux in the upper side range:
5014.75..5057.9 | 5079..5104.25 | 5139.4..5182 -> 0.022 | 10.5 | 9.94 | 9.7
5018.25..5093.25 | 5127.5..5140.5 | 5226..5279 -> 0.059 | 10.4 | 9.73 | 10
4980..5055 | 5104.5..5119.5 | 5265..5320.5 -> -0.002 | 10.3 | 10.5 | 10.6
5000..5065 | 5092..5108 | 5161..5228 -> 0.059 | 10.5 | 9.65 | 9.81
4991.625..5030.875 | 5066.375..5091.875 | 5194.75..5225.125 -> -0.011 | 10.2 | 10.4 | 10.4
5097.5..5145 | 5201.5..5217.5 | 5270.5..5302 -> 0.024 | 9.99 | 10.2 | 10.8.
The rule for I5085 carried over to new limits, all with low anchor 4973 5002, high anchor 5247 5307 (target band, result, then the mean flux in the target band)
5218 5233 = 0.076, 9.78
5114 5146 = 0.047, 9.9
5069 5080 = 0.008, 10.2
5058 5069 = -0.055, 10.8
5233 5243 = 0.100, 9.58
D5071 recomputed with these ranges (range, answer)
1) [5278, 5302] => 11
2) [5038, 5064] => 10.7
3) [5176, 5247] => 10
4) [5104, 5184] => 9.75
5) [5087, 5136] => 9.9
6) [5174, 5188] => 9.33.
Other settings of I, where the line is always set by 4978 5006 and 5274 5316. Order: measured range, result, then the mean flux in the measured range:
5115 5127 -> 0.7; 9.96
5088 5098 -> 0.6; 9.87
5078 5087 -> 0.2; 10.3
